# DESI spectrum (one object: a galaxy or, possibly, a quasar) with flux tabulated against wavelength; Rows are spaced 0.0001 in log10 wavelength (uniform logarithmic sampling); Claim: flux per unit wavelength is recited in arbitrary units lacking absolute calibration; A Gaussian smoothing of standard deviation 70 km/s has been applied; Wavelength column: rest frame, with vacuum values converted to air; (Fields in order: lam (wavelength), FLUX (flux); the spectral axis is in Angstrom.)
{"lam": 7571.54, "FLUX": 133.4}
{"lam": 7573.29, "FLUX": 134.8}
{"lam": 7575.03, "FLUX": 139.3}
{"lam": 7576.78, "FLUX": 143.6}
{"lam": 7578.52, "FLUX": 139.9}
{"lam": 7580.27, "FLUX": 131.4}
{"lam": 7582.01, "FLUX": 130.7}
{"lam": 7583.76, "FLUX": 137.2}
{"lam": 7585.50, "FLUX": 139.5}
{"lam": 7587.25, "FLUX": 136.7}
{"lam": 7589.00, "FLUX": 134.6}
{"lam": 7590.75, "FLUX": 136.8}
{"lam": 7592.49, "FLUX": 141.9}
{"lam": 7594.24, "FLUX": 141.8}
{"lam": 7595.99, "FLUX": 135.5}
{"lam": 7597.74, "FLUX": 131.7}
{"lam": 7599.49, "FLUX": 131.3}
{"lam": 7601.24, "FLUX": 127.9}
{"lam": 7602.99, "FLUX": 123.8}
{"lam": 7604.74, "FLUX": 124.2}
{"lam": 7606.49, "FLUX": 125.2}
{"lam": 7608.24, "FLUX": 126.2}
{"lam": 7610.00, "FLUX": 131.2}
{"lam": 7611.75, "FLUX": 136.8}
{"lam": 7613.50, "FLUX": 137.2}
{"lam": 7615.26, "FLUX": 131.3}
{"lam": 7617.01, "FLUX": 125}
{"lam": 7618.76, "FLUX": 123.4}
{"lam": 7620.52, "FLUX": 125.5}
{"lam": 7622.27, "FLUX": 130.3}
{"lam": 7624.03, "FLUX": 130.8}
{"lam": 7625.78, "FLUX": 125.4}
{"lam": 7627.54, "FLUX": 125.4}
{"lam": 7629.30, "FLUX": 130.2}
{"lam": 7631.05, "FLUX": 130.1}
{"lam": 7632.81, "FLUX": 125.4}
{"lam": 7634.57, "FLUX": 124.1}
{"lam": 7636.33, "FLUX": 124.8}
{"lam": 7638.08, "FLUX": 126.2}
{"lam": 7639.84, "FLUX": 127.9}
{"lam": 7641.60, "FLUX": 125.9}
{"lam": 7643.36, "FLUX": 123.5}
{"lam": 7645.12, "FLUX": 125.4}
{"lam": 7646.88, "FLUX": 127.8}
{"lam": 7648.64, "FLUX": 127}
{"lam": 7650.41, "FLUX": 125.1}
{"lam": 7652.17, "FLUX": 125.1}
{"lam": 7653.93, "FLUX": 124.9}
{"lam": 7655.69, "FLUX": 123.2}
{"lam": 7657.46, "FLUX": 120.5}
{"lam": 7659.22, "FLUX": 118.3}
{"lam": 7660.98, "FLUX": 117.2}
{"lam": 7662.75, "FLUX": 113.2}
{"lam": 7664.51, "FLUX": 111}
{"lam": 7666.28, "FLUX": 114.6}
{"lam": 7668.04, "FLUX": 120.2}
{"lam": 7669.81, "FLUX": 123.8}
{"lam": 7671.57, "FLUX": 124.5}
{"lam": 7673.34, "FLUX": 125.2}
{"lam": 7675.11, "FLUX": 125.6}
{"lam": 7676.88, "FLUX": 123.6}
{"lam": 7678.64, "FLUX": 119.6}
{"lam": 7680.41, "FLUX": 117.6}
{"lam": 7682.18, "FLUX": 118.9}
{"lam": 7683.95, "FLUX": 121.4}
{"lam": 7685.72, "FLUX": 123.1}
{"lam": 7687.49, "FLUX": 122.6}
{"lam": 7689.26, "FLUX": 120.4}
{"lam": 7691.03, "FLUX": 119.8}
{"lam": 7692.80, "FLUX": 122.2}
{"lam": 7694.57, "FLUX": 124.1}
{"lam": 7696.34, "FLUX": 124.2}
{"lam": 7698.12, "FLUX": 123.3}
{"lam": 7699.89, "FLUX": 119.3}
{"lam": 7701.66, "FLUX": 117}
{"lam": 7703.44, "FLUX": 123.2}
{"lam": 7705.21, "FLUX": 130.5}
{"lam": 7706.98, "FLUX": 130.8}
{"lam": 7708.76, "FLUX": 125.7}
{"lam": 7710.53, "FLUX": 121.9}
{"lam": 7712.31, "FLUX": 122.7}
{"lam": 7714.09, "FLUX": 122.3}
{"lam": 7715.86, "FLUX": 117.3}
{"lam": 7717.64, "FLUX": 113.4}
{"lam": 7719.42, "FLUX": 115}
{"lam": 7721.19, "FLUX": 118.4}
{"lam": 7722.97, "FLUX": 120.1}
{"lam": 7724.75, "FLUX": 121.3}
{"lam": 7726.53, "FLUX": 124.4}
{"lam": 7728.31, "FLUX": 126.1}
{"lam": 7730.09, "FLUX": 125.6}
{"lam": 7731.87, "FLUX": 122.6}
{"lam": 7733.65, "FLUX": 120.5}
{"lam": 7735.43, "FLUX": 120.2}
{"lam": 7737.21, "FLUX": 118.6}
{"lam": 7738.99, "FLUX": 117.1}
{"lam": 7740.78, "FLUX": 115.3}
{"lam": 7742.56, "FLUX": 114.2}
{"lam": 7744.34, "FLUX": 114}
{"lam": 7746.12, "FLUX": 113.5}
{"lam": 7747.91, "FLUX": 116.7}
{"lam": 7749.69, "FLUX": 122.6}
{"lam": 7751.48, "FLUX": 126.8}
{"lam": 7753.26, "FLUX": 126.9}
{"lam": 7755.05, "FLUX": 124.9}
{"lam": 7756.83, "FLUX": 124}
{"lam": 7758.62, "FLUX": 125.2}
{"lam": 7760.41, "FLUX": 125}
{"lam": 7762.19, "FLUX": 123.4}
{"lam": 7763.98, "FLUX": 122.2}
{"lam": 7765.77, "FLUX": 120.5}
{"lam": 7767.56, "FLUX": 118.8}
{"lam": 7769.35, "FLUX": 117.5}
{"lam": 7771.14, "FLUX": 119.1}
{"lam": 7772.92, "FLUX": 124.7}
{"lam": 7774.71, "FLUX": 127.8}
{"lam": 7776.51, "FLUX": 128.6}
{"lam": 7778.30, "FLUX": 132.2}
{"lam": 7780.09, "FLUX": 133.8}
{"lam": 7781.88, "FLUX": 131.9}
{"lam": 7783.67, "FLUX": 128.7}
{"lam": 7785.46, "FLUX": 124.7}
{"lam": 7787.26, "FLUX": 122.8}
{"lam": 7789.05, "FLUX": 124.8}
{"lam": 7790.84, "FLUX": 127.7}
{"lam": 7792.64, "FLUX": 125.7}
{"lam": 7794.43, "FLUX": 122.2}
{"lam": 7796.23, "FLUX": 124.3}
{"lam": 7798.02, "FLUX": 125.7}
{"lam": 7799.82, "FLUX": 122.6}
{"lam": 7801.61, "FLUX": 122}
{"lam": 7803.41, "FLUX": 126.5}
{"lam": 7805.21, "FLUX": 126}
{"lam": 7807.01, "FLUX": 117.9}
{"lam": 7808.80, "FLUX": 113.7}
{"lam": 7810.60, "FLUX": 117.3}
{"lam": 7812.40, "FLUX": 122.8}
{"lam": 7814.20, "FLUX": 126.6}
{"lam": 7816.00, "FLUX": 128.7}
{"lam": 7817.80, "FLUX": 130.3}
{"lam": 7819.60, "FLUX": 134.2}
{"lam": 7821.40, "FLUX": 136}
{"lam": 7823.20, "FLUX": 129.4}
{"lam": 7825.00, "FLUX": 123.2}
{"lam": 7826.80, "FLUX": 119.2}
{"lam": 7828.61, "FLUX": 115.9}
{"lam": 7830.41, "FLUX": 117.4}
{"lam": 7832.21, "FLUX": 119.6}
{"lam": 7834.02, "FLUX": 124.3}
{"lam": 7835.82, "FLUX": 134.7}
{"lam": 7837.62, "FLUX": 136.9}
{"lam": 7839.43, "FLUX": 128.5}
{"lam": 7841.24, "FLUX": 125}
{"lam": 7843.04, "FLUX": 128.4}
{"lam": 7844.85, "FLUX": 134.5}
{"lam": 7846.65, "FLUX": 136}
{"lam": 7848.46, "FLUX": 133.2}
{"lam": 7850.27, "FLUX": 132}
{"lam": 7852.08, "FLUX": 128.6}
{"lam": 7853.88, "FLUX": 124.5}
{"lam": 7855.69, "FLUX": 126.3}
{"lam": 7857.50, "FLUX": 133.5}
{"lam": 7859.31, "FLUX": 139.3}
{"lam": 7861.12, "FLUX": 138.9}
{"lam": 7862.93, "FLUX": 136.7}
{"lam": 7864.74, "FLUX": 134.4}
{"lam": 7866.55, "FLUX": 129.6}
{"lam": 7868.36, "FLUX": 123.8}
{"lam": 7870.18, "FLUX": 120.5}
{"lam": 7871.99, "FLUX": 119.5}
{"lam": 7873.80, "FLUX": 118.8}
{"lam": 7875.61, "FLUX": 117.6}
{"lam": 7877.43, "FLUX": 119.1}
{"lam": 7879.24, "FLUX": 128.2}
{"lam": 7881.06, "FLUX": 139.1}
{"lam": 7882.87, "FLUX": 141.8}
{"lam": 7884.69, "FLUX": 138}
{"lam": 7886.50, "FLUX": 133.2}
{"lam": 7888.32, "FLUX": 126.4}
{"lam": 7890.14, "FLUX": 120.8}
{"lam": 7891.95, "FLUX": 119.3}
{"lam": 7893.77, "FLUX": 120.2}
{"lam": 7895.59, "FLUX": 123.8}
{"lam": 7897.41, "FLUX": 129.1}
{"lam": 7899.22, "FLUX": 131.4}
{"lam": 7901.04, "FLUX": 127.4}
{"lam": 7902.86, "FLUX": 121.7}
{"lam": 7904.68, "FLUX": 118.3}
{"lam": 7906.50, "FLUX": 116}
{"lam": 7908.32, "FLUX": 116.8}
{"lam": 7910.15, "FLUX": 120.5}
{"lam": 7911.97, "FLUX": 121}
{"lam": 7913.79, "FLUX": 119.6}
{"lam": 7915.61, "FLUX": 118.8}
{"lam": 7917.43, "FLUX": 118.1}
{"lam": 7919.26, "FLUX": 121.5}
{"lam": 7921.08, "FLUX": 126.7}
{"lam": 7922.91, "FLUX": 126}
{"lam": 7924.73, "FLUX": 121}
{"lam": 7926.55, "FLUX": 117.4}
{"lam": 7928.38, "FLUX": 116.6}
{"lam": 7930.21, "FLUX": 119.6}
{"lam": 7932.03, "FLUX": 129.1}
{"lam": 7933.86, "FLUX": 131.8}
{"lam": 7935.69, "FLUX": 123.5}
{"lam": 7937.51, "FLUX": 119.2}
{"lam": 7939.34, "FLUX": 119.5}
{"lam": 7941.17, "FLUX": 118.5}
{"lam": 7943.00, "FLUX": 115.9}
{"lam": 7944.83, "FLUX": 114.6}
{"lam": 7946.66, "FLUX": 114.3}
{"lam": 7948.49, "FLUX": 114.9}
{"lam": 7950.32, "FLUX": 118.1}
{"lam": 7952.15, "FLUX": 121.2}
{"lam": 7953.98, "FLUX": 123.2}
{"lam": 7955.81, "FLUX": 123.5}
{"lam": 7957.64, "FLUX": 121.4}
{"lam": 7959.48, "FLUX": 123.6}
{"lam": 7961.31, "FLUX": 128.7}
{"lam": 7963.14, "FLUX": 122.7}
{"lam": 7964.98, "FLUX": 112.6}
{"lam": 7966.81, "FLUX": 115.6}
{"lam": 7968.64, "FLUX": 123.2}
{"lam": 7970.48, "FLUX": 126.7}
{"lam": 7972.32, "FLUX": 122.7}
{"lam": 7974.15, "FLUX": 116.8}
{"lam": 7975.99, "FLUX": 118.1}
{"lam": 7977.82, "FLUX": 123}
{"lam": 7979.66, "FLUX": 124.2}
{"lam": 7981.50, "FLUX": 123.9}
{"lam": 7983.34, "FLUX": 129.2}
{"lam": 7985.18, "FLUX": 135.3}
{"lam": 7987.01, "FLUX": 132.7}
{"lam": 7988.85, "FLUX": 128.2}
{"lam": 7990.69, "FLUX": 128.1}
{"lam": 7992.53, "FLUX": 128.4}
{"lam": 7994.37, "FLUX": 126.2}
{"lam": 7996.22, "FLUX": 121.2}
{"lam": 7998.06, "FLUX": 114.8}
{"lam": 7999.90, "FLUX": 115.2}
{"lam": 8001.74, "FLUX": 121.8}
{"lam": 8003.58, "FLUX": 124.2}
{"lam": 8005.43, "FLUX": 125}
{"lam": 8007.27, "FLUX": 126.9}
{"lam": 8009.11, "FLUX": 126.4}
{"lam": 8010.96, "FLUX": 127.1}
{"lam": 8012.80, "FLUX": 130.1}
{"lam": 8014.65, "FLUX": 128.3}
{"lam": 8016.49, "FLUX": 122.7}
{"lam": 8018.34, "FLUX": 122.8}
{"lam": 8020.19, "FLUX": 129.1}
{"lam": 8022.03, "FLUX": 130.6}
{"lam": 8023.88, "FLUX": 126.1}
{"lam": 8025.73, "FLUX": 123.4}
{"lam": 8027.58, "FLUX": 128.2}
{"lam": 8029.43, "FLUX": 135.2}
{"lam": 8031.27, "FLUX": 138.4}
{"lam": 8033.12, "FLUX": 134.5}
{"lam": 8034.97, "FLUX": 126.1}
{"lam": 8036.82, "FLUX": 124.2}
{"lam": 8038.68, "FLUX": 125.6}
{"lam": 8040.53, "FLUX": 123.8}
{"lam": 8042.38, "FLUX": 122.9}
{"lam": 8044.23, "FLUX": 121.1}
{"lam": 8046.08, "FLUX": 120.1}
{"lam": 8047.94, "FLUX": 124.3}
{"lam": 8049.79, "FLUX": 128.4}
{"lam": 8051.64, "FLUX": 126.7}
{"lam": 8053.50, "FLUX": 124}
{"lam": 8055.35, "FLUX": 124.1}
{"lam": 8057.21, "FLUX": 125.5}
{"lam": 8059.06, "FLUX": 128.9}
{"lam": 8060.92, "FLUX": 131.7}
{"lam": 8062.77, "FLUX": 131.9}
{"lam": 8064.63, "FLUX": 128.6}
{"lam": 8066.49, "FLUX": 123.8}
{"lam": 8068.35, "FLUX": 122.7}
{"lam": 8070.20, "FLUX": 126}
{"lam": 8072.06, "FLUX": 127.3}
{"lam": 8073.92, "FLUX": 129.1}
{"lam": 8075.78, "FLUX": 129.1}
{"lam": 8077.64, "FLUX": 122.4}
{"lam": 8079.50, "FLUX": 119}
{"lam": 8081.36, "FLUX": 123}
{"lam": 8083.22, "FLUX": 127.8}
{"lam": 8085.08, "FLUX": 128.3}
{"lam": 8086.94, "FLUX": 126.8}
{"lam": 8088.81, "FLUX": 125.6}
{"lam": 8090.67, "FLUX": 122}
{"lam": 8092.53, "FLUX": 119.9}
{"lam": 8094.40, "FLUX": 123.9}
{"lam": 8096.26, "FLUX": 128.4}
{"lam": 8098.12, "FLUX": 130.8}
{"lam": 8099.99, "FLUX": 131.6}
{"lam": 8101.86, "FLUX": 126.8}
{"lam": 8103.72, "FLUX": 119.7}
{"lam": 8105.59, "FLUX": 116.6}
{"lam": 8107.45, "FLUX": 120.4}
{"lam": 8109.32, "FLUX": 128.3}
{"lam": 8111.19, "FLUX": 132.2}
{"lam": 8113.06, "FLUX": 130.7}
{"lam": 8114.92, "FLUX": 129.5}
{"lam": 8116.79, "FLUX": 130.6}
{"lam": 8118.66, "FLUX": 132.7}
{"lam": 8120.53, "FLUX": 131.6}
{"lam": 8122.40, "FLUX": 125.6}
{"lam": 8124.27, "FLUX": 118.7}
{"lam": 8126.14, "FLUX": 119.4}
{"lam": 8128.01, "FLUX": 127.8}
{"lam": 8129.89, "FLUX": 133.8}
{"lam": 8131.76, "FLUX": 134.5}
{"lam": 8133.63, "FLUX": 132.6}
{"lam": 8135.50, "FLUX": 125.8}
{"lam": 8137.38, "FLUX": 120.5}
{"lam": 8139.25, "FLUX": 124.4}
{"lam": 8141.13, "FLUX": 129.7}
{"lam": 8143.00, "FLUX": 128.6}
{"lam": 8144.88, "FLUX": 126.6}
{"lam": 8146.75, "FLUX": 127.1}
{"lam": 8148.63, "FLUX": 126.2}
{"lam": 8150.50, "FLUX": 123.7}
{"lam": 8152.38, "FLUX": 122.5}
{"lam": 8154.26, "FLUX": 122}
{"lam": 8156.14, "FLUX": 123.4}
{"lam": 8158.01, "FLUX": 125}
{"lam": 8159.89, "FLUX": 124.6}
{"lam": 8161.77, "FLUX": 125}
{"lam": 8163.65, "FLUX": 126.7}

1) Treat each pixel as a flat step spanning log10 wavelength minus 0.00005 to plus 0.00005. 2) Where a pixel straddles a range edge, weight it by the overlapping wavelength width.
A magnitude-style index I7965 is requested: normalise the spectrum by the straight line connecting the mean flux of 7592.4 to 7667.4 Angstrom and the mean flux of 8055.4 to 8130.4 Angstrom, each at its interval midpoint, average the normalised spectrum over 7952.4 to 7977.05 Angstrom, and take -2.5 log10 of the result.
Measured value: 0.04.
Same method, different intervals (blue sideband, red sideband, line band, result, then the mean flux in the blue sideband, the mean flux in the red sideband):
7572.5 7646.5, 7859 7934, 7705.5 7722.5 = 0.07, 131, 125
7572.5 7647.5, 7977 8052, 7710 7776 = 0.07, 131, 126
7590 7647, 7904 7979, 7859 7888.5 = -0.06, 129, 121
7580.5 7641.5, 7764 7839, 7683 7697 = 0.05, 130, 125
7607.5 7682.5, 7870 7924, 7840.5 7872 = -0.06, 125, 124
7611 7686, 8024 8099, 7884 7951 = 0.03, 124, 126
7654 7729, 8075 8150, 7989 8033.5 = -0.01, 121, 126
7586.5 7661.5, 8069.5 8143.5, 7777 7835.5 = 0.02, 128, 127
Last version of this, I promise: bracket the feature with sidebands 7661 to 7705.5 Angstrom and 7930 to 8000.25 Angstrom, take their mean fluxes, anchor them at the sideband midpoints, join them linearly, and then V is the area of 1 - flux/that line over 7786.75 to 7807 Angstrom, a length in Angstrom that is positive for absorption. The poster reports -0.5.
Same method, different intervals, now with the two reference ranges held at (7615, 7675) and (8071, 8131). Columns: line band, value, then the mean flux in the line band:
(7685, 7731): 0.9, 122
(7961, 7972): 0.4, 121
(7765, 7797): -0.2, 125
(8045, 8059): 0.1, 125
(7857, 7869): -0.8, 134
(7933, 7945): 0.5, 121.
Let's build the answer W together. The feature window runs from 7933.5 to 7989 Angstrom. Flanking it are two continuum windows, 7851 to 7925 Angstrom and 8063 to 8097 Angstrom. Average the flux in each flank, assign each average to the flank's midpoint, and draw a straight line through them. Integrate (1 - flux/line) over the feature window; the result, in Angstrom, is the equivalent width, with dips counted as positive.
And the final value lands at 1.6 Angstrom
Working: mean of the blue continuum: 126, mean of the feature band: 122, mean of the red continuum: 125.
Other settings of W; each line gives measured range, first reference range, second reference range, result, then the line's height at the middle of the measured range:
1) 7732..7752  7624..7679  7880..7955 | 0.83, 123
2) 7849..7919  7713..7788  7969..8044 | -1.15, 124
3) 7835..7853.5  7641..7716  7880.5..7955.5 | -1.36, 123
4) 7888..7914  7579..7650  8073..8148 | 1.19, 128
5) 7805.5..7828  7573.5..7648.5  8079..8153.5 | 0.72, 129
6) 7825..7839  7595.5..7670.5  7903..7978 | -0.21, 122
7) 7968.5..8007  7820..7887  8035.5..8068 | 0.70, 127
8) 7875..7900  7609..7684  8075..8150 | -0.45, 126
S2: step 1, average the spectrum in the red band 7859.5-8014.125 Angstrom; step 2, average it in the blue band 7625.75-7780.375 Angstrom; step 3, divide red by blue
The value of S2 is 1.0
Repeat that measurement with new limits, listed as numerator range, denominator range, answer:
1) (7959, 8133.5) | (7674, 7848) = 1.02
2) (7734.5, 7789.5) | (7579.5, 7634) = 0.94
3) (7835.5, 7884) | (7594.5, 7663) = 1.03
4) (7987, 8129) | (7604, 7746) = 1.02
